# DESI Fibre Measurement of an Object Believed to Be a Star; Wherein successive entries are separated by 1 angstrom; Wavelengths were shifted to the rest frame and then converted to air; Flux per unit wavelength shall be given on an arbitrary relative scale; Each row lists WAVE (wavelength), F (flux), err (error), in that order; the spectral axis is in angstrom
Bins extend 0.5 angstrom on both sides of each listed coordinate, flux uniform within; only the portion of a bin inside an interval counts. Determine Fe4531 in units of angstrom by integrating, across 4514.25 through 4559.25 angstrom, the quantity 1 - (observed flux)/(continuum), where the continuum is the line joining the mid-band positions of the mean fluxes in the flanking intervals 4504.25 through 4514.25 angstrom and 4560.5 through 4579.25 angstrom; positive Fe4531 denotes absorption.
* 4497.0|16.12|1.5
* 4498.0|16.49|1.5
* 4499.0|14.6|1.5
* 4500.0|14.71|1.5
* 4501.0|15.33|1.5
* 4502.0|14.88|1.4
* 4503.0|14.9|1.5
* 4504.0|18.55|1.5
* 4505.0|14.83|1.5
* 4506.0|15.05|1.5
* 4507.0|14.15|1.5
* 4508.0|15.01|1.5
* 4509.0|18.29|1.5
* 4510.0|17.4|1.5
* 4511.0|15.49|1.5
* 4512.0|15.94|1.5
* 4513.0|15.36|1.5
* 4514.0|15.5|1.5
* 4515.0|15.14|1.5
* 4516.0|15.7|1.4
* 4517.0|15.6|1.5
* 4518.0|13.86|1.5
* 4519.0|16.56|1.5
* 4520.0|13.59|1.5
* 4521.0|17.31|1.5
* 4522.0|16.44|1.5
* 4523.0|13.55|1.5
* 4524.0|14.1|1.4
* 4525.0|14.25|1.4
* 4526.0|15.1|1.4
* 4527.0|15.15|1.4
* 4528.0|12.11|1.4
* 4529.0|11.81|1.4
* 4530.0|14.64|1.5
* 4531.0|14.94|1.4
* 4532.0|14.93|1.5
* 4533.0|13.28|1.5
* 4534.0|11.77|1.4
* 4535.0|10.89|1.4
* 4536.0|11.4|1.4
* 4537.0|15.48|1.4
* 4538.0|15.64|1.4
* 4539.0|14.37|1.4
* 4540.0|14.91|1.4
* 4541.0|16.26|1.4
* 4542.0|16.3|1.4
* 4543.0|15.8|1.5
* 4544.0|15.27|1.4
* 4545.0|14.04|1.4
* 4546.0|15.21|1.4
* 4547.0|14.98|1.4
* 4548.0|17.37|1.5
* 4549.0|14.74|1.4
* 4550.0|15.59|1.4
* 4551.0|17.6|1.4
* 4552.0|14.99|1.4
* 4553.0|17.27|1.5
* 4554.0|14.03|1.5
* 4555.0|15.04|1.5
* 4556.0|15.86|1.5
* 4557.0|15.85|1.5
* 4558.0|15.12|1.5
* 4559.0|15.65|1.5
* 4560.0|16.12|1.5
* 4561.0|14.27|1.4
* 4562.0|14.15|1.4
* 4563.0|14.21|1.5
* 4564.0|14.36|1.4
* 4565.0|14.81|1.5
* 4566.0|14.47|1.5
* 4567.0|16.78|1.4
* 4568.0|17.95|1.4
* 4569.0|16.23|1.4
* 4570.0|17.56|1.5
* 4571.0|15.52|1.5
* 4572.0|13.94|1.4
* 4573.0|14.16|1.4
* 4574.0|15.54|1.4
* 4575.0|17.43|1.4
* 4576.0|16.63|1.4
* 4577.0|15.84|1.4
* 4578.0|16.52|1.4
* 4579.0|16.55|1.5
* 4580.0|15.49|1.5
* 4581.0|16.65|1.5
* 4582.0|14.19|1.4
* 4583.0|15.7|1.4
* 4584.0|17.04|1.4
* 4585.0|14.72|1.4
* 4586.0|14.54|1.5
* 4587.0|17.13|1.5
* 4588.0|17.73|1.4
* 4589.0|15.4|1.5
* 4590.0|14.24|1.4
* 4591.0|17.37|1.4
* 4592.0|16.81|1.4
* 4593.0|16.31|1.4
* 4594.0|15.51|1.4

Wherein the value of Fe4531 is 2.4 angstrom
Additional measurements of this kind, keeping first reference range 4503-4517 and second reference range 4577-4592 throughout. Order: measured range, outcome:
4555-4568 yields 0.56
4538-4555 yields 0.39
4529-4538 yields 1.38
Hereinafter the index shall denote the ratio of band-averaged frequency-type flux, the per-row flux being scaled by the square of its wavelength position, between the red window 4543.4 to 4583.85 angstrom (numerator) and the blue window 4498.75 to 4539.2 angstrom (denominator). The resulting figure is 1.07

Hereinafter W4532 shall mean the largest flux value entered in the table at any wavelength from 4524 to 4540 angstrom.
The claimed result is 15.64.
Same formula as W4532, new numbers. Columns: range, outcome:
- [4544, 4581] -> 17.95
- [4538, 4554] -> 17.6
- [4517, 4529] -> 17.31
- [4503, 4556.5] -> 18.55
